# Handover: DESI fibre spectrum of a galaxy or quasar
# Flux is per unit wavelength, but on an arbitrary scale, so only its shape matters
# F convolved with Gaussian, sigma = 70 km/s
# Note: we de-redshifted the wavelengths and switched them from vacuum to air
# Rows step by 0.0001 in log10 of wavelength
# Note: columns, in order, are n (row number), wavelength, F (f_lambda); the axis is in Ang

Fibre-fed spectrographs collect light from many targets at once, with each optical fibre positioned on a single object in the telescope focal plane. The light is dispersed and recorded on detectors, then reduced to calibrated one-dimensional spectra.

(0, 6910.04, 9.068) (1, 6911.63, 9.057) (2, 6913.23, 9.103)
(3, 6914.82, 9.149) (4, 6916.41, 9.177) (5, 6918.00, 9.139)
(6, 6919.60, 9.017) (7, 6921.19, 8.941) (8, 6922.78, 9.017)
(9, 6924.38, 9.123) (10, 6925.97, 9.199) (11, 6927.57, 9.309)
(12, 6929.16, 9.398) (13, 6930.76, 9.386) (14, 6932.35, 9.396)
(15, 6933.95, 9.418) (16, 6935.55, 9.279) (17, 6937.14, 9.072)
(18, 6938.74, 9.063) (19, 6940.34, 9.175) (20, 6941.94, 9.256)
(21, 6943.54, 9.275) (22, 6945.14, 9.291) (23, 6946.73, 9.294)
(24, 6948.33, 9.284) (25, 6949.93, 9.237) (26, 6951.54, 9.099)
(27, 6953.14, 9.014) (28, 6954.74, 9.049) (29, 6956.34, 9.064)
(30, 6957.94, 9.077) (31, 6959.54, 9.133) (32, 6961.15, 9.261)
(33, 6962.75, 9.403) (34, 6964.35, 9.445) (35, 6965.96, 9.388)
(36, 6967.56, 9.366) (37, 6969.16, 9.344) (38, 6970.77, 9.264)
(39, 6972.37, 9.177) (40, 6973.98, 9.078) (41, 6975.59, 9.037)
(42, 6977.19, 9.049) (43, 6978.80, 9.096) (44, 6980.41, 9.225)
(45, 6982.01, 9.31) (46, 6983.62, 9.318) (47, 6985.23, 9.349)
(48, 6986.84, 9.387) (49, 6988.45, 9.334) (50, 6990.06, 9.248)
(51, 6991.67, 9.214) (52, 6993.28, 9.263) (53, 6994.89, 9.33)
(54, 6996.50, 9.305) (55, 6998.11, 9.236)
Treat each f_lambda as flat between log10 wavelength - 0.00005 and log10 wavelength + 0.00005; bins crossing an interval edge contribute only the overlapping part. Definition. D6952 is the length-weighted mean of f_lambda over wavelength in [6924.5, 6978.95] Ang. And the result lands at 9.23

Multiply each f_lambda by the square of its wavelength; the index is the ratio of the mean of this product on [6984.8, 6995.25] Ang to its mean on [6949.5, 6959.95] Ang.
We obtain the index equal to 1.0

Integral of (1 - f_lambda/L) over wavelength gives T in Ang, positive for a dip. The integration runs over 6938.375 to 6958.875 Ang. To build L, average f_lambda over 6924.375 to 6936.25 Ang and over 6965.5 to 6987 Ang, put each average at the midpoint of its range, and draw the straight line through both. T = 0.3 Ang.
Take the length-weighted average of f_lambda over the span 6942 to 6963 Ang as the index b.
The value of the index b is 9.19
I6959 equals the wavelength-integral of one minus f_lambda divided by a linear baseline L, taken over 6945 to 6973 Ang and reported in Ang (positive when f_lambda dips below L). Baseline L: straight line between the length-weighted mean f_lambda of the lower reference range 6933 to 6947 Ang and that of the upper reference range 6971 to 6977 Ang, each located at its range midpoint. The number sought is -0.2 Ang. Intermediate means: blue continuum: 9.24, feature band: 9.23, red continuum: 9.11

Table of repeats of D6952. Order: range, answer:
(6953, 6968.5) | 9.24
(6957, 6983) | 9.23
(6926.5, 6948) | 9.28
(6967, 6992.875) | 9.24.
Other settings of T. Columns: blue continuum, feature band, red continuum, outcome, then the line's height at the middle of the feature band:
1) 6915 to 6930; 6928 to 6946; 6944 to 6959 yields -0.2 Ang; 9.16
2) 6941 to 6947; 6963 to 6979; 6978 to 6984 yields 0.0 Ang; 9.25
